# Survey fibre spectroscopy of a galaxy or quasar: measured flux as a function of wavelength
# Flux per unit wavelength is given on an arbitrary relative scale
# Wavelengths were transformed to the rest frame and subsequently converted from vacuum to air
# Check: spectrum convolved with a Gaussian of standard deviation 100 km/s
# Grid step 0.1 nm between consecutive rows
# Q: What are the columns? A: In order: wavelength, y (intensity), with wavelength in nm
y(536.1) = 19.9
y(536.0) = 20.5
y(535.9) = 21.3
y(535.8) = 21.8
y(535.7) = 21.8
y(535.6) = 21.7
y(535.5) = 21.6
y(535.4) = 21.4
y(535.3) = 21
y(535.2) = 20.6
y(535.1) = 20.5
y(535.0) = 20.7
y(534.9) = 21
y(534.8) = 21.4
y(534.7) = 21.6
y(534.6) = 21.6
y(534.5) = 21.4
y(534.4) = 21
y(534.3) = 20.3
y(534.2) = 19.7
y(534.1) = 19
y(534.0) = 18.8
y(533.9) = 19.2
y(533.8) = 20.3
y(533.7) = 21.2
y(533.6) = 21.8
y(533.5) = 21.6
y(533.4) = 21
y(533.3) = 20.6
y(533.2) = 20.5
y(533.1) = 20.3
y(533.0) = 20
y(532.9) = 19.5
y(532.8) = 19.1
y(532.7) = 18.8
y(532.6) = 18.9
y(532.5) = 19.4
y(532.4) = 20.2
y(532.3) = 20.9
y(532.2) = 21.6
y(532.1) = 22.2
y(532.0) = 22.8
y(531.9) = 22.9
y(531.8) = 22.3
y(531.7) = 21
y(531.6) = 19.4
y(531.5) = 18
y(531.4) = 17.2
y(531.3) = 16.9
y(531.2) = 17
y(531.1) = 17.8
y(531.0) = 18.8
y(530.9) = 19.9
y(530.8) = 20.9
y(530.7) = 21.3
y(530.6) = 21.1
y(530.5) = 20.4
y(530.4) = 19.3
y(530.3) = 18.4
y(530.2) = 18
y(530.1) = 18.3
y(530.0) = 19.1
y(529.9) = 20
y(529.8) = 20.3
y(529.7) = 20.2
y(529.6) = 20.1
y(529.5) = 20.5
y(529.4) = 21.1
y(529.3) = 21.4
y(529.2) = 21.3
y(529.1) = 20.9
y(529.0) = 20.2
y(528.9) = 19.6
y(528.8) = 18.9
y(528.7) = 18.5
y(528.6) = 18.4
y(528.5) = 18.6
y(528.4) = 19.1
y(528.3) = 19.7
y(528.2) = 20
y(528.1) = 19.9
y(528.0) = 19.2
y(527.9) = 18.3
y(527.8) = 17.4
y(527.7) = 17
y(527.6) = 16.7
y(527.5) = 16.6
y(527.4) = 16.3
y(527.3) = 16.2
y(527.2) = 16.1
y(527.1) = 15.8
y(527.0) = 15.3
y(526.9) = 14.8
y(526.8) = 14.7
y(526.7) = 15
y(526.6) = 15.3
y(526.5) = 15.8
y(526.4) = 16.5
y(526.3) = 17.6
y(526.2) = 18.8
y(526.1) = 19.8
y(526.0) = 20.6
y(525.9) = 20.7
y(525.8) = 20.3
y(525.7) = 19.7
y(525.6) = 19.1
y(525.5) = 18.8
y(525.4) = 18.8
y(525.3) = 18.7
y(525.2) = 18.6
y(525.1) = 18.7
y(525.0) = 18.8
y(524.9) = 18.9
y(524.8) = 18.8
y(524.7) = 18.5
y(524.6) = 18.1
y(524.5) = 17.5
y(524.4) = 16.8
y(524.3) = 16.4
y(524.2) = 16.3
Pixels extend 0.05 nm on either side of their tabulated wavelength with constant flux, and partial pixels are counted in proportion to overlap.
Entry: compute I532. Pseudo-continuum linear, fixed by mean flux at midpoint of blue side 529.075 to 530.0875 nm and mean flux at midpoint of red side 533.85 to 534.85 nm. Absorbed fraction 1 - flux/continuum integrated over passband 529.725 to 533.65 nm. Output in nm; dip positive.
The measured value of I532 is 0.089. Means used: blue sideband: 20.4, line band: 19.9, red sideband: 20.4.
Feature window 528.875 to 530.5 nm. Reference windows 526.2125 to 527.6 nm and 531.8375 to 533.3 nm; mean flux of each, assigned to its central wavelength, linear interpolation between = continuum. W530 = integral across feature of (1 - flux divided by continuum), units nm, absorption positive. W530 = -0.157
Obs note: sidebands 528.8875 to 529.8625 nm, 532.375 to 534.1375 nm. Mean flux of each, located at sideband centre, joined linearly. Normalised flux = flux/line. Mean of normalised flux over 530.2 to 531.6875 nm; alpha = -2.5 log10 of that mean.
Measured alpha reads 0.07 mag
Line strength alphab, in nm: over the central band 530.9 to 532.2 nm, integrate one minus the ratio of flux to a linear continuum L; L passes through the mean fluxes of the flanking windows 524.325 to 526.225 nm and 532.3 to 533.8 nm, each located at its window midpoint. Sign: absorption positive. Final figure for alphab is 0.01 nm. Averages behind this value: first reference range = 18.9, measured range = 19.8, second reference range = 20.2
